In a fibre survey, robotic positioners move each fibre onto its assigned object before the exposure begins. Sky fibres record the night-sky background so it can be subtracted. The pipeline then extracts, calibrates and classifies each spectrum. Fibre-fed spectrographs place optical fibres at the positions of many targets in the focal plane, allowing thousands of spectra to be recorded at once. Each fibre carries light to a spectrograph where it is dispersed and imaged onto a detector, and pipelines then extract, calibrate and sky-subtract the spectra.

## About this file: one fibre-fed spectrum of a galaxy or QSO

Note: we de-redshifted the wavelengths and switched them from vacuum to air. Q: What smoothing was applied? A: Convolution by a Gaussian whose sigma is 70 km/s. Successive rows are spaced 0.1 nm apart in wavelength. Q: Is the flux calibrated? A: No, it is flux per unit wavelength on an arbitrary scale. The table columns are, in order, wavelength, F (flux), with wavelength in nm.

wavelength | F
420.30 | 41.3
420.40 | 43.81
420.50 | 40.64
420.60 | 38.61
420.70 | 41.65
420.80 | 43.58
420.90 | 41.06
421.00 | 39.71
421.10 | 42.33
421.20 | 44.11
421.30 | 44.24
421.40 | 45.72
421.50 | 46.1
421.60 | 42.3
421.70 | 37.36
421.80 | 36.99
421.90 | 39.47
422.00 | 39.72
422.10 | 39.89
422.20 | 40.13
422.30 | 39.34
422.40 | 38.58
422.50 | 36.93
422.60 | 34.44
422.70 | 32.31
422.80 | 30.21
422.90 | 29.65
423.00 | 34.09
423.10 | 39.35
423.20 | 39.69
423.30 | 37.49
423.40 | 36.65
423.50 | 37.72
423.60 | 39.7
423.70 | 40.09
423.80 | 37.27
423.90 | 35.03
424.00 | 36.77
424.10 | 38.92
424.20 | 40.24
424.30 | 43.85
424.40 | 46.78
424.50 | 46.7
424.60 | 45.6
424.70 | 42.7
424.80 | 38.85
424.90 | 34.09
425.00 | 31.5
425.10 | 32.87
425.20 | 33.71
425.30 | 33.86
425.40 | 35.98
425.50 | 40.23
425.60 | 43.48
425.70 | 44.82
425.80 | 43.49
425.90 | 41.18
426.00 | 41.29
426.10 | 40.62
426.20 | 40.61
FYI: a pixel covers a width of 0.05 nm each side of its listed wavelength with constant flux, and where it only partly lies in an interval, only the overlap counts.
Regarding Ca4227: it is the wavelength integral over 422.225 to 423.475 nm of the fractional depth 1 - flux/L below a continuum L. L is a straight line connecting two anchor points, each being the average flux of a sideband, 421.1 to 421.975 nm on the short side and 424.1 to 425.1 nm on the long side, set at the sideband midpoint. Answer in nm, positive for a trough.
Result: 0.17 nm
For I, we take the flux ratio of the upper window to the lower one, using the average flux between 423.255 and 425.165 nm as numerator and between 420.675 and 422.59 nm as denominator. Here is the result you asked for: 0.96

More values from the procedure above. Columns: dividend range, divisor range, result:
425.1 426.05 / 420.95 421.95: 0.94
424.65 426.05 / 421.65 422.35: 0.99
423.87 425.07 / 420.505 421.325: 0.96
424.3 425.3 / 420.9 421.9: 0.93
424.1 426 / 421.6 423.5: 1.08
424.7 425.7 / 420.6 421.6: 0.86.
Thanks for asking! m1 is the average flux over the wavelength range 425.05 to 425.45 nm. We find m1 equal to 34.1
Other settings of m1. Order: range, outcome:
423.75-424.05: 36.4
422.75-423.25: 34.6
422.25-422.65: 37.3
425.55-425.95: 43.2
